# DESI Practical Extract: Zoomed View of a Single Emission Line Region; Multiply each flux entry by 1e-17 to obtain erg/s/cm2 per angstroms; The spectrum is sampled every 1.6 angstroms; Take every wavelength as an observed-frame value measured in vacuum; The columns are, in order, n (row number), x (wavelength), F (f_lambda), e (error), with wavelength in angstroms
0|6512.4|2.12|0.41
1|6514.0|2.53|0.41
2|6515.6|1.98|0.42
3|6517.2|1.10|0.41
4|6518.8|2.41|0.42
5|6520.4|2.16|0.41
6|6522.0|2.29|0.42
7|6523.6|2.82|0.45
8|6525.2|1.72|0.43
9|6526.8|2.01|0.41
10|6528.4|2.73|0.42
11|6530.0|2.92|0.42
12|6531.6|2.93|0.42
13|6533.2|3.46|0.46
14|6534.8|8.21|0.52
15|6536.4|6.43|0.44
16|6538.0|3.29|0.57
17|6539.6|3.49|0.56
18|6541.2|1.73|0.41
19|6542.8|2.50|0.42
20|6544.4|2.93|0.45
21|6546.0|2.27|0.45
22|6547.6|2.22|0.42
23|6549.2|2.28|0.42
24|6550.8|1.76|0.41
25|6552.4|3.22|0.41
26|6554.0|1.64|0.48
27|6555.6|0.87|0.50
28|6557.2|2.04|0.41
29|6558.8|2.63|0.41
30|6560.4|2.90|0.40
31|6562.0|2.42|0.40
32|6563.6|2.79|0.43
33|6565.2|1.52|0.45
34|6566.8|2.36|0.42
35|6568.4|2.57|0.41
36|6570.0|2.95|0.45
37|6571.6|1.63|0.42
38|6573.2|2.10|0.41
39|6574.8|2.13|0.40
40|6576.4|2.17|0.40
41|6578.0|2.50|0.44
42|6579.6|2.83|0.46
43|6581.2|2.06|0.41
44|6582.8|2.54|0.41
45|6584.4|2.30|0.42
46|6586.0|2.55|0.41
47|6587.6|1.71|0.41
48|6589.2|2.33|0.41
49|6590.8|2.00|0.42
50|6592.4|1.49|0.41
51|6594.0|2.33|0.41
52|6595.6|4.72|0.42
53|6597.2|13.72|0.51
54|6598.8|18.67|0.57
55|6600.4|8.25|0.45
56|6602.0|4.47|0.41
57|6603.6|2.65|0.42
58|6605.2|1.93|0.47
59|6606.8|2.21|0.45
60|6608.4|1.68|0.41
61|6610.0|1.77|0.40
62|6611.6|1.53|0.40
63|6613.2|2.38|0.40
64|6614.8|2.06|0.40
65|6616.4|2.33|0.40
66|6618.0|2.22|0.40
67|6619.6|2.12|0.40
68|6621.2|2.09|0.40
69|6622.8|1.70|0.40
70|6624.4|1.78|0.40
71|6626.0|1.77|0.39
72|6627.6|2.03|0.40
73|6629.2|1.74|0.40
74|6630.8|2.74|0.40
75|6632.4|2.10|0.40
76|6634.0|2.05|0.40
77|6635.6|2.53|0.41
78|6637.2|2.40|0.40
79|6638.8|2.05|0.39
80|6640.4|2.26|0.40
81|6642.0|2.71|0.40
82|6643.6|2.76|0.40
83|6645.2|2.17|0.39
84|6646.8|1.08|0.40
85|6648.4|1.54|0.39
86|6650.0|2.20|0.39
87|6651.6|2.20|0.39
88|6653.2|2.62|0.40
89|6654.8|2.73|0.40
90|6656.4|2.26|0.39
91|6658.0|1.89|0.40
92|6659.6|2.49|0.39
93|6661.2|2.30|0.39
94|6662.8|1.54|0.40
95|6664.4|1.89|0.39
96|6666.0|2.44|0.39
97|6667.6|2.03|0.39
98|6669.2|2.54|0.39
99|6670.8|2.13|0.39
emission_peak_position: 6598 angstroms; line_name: [O III] 5007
